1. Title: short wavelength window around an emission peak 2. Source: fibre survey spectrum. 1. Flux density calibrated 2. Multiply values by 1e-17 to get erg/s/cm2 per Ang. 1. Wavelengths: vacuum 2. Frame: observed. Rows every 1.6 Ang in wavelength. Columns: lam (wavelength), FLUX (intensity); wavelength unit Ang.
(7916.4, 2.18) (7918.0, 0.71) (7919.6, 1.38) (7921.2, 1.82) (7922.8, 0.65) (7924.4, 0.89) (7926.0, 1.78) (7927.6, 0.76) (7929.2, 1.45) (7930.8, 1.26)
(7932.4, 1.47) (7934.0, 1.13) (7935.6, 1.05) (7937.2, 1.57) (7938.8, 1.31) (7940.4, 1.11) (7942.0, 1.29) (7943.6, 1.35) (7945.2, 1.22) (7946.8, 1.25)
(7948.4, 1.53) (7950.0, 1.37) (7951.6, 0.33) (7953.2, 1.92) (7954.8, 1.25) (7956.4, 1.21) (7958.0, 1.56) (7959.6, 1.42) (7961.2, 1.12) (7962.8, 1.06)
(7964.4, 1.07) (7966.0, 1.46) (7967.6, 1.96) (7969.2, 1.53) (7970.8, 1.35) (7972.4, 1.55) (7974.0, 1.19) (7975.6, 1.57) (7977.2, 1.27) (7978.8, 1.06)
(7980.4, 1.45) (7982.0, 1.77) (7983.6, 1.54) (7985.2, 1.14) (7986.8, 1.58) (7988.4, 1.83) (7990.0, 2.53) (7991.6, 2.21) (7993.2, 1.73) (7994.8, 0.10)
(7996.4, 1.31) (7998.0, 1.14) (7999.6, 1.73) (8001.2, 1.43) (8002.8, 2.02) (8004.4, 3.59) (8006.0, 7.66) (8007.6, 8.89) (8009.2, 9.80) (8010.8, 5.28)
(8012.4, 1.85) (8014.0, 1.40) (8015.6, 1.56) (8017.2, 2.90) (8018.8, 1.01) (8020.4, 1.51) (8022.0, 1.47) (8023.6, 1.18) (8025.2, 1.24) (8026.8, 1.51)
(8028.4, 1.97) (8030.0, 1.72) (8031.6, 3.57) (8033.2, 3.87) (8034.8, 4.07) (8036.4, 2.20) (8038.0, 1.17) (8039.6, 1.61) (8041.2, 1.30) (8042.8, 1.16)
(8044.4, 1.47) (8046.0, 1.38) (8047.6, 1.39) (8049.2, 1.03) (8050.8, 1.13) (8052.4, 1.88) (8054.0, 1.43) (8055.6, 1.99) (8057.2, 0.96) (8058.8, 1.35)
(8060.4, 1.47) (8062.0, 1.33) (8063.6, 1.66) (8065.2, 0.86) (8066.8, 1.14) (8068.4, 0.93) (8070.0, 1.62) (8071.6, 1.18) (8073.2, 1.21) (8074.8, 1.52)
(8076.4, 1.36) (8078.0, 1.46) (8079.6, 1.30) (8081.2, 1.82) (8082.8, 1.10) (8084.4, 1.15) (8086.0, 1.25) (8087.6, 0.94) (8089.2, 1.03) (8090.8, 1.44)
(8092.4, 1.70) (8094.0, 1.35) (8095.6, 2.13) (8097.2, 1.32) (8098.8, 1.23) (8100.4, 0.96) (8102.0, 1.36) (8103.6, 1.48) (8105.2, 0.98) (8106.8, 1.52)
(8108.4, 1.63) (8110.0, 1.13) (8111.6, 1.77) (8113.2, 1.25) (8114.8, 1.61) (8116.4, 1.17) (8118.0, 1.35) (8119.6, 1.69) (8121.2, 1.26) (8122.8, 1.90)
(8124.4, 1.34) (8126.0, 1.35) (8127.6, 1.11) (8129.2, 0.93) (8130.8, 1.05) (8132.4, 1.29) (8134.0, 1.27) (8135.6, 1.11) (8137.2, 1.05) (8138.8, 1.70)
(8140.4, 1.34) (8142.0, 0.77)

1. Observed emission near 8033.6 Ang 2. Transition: [N II] 6583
